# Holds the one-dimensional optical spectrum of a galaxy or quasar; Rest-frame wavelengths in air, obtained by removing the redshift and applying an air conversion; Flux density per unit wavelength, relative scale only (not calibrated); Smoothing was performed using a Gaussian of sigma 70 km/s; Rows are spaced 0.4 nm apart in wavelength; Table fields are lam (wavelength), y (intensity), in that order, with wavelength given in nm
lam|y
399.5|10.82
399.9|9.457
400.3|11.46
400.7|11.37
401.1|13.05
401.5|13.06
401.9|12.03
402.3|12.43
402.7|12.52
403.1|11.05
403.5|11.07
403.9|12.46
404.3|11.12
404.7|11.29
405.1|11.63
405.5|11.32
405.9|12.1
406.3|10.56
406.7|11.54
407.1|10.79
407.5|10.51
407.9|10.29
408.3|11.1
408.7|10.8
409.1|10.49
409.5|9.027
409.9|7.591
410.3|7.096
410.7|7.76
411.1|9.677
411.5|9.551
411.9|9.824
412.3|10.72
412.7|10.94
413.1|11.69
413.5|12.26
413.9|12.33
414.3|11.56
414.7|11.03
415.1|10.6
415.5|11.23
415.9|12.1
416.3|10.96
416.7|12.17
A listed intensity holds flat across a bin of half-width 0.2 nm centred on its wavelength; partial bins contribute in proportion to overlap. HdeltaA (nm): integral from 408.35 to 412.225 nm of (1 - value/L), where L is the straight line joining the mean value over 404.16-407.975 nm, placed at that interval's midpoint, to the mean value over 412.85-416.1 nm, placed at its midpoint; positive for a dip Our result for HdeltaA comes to 0.73 nm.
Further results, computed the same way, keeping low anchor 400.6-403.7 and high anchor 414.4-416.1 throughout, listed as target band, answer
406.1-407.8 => 0.14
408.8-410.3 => 0.35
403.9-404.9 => 0.04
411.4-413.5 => 0.12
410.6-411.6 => 0.21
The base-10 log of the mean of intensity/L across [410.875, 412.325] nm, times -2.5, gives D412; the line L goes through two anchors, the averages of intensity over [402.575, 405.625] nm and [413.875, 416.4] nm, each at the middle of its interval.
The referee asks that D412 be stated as 0.16 mag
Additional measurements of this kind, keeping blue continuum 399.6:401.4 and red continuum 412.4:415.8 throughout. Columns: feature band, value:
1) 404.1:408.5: 0.03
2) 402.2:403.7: -0.03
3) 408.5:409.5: 0.11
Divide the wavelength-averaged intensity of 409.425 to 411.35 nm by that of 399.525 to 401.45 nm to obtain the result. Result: 0.72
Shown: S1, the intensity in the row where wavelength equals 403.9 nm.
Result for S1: 12.46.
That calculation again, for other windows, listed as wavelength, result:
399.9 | 9.457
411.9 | 9.824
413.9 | 12.33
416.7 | 12.17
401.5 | 13.06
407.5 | 10.51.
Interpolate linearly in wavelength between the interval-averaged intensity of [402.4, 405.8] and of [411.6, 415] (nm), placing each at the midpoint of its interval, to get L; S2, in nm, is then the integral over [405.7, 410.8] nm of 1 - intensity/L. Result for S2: 0.63 nm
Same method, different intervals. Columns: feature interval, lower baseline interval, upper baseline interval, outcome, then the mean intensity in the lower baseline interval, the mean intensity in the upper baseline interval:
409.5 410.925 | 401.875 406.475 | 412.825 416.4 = 0.472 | 11.6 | 11.5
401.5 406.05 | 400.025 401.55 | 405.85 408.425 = -0.112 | 12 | 10.9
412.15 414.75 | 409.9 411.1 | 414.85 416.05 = -0.443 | 7.83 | 11.3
